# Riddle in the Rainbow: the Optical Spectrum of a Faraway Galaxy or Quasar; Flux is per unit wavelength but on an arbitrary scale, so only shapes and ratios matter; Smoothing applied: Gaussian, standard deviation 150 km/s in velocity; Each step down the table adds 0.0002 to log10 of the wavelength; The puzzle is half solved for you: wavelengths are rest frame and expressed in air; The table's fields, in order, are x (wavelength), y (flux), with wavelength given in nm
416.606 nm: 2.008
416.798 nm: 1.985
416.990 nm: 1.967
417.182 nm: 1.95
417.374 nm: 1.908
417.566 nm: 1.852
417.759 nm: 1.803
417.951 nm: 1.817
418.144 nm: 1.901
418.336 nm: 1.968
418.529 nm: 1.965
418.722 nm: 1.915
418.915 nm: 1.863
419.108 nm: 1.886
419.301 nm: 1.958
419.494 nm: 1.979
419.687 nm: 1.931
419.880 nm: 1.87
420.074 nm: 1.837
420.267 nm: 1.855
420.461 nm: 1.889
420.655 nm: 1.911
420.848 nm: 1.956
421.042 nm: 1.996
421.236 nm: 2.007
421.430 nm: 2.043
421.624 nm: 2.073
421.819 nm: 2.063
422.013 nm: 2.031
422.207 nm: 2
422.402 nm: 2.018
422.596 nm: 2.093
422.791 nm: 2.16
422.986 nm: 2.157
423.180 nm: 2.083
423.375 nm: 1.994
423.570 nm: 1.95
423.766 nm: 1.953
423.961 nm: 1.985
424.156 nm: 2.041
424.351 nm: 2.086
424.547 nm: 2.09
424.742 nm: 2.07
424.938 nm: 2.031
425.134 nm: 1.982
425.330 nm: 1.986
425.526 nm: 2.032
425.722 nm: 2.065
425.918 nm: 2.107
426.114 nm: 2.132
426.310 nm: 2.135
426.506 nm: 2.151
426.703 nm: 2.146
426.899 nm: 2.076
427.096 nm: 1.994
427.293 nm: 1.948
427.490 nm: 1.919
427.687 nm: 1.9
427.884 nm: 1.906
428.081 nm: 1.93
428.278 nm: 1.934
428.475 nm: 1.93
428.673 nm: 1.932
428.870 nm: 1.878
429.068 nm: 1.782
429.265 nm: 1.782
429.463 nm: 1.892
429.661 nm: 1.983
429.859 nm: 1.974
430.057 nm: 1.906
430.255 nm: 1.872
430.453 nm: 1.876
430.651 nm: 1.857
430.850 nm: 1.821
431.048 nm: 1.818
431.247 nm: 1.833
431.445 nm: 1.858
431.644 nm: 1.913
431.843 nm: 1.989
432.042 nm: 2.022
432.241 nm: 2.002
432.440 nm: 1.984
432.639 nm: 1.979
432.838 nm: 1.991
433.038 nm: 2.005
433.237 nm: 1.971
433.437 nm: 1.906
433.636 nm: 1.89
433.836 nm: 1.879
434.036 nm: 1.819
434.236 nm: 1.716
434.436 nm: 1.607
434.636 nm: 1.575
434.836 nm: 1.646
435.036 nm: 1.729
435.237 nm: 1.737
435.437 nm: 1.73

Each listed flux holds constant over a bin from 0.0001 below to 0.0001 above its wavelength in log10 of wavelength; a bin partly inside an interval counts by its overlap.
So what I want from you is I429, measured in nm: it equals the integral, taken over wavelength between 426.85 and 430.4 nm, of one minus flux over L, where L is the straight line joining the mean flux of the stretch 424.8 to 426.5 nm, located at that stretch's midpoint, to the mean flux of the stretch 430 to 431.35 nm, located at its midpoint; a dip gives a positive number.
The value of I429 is 0.04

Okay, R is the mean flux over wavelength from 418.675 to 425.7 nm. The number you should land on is 2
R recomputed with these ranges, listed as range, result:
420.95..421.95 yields 2.04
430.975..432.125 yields 1.91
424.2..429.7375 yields 1.99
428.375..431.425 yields 1.88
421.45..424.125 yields 2.04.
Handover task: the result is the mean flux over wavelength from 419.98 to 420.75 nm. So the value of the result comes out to 1.87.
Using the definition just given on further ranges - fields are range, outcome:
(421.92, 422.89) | 2.06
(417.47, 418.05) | 1.82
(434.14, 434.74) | 1.63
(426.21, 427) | 2.13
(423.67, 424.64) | 2.03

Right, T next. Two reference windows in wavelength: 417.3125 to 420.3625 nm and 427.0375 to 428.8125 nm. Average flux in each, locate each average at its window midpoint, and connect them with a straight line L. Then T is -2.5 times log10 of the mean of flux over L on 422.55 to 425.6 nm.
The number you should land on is -0.070 mag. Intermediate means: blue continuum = 1.89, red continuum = 1.93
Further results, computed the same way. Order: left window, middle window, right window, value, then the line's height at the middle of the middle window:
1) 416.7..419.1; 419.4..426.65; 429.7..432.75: -0.061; 1.91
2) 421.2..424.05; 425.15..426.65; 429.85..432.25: -0.052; 1.99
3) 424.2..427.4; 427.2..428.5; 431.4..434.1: 0.058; 2.03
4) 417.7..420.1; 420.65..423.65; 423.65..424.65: -0.031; 1.98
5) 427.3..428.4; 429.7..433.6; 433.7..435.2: -0.073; 1.8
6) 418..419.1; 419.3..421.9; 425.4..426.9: 0.007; 1.97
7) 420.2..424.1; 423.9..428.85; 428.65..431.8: -0.043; 1.94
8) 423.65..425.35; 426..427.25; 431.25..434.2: -0.052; 2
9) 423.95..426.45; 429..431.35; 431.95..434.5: 0.056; 1.97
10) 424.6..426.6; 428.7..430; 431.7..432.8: 0.078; 2.03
